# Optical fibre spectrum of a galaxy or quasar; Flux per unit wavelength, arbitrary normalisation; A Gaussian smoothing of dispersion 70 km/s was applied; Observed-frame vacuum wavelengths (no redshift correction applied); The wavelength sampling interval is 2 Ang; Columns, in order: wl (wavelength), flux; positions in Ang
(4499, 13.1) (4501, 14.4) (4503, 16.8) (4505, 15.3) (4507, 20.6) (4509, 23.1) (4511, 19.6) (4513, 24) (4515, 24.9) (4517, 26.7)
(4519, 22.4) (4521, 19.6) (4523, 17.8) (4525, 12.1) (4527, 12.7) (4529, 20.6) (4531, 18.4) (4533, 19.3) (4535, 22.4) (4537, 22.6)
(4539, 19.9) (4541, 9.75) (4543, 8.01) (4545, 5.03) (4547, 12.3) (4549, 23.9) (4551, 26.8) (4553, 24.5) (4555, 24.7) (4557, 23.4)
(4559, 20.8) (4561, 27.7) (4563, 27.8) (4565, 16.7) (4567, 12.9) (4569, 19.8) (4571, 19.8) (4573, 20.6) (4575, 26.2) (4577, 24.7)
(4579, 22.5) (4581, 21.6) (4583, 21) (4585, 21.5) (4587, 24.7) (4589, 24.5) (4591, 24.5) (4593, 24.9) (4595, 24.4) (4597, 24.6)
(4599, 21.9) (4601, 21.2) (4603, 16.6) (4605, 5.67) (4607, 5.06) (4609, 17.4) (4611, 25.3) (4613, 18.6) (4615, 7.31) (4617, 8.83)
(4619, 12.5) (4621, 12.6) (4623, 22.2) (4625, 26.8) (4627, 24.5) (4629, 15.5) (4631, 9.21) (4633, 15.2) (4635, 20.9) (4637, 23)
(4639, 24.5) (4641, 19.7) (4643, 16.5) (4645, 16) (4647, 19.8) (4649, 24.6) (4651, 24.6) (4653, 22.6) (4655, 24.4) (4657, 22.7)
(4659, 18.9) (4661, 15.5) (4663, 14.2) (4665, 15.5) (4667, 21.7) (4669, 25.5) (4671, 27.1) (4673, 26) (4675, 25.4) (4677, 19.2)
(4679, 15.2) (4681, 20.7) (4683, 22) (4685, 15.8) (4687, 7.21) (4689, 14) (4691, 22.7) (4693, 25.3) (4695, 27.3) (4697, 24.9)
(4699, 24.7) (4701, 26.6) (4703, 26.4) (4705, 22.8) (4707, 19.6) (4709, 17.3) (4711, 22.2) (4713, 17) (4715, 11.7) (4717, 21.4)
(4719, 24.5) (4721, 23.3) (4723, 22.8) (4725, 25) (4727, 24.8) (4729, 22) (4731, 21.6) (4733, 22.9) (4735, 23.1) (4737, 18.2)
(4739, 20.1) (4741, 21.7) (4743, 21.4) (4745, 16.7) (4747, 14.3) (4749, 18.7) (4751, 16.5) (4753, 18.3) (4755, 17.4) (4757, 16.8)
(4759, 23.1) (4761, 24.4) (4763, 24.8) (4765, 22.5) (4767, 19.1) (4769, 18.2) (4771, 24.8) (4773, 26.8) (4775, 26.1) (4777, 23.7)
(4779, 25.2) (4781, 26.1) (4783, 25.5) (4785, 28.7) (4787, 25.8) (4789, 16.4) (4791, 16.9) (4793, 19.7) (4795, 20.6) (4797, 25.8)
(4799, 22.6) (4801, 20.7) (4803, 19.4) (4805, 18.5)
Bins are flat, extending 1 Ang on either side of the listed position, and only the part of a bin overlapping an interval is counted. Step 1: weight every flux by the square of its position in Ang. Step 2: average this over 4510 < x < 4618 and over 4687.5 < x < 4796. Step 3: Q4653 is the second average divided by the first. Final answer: 1.19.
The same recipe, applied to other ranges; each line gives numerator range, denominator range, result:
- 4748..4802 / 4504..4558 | 1.27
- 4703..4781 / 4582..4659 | 1.15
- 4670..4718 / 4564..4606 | 1.05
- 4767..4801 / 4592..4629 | 1.40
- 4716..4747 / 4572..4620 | 1.19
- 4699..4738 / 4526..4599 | 1.12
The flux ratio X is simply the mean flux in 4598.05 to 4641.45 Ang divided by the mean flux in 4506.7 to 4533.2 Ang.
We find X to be 0.8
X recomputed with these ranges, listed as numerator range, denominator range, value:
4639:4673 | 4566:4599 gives 0.93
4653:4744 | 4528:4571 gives 1.09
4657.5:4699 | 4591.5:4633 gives 1.18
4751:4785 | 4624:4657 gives 1.10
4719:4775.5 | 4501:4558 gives 1.11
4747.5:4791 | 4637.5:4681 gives 1.06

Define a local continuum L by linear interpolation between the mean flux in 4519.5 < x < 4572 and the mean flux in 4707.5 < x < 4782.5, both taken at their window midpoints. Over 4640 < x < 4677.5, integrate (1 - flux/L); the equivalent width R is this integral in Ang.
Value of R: -1.6 Ang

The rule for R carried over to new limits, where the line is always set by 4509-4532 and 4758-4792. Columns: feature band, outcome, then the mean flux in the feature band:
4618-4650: 3.83 Ang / 19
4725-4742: 0.65 Ang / 22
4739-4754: 3.05 Ang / 18.4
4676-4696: 2.97 Ang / 18.9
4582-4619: 4.31 Ang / 18.6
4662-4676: -0.12 Ang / 22.2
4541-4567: 1.32 Ang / 19.5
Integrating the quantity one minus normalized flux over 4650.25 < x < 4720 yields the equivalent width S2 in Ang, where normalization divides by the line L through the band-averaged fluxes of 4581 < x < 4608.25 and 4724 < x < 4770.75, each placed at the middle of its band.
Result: -1.9 Ang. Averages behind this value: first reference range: 20.1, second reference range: 20.6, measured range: 20.9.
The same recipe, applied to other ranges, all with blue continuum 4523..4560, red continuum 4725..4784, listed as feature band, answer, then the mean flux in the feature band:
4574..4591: -4.1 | 23.4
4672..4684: -0.6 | 21.4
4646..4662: -1.3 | 21.6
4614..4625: 3.1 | 14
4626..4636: 1.3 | 17.1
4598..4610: 2.8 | 14.6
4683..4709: -0.8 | 21.3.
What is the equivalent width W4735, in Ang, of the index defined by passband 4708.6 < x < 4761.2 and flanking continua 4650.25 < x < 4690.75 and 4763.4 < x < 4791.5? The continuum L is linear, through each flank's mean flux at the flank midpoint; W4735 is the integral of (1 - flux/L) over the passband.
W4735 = 4.23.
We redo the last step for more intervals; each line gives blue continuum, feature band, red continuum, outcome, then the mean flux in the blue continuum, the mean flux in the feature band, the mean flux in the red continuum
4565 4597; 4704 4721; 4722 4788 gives 1.8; 22.1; 19.8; 22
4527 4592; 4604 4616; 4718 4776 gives 4.3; 20.5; 13.2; 21.4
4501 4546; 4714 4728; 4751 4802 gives -0.4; 18.2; 21.9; 22.3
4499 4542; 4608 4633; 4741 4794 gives 4.2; 19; 16.7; 21.5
